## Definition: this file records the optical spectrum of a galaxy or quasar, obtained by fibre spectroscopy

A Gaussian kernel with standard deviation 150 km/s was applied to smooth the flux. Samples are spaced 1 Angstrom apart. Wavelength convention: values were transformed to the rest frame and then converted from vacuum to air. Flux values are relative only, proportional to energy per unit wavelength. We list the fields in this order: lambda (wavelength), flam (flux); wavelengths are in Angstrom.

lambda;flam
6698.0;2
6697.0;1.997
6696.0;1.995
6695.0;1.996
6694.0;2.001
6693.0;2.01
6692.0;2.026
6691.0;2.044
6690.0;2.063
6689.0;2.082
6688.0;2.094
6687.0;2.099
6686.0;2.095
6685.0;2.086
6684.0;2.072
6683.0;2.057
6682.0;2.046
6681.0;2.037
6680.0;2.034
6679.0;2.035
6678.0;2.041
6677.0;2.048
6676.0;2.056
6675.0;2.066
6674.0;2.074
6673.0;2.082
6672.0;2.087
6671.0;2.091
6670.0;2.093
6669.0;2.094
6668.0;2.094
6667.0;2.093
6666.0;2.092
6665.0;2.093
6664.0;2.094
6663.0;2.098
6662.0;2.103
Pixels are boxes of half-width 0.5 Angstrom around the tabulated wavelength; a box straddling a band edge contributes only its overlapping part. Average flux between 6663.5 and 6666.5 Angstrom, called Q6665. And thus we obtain 2.09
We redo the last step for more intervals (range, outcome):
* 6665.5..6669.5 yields 2.09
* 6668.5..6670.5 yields 2.09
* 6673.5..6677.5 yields 2.06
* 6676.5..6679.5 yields 2.04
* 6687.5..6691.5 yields 2.07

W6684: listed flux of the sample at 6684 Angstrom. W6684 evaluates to 2.072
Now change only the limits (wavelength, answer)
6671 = 2.091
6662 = 2.103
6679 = 2.035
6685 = 2.086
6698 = 2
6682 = 2.046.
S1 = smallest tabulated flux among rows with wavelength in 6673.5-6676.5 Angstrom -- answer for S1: 2.056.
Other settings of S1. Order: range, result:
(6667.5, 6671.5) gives 2.091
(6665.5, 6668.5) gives 2.092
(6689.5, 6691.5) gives 2.044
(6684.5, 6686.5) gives 2.086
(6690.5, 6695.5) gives 1.996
